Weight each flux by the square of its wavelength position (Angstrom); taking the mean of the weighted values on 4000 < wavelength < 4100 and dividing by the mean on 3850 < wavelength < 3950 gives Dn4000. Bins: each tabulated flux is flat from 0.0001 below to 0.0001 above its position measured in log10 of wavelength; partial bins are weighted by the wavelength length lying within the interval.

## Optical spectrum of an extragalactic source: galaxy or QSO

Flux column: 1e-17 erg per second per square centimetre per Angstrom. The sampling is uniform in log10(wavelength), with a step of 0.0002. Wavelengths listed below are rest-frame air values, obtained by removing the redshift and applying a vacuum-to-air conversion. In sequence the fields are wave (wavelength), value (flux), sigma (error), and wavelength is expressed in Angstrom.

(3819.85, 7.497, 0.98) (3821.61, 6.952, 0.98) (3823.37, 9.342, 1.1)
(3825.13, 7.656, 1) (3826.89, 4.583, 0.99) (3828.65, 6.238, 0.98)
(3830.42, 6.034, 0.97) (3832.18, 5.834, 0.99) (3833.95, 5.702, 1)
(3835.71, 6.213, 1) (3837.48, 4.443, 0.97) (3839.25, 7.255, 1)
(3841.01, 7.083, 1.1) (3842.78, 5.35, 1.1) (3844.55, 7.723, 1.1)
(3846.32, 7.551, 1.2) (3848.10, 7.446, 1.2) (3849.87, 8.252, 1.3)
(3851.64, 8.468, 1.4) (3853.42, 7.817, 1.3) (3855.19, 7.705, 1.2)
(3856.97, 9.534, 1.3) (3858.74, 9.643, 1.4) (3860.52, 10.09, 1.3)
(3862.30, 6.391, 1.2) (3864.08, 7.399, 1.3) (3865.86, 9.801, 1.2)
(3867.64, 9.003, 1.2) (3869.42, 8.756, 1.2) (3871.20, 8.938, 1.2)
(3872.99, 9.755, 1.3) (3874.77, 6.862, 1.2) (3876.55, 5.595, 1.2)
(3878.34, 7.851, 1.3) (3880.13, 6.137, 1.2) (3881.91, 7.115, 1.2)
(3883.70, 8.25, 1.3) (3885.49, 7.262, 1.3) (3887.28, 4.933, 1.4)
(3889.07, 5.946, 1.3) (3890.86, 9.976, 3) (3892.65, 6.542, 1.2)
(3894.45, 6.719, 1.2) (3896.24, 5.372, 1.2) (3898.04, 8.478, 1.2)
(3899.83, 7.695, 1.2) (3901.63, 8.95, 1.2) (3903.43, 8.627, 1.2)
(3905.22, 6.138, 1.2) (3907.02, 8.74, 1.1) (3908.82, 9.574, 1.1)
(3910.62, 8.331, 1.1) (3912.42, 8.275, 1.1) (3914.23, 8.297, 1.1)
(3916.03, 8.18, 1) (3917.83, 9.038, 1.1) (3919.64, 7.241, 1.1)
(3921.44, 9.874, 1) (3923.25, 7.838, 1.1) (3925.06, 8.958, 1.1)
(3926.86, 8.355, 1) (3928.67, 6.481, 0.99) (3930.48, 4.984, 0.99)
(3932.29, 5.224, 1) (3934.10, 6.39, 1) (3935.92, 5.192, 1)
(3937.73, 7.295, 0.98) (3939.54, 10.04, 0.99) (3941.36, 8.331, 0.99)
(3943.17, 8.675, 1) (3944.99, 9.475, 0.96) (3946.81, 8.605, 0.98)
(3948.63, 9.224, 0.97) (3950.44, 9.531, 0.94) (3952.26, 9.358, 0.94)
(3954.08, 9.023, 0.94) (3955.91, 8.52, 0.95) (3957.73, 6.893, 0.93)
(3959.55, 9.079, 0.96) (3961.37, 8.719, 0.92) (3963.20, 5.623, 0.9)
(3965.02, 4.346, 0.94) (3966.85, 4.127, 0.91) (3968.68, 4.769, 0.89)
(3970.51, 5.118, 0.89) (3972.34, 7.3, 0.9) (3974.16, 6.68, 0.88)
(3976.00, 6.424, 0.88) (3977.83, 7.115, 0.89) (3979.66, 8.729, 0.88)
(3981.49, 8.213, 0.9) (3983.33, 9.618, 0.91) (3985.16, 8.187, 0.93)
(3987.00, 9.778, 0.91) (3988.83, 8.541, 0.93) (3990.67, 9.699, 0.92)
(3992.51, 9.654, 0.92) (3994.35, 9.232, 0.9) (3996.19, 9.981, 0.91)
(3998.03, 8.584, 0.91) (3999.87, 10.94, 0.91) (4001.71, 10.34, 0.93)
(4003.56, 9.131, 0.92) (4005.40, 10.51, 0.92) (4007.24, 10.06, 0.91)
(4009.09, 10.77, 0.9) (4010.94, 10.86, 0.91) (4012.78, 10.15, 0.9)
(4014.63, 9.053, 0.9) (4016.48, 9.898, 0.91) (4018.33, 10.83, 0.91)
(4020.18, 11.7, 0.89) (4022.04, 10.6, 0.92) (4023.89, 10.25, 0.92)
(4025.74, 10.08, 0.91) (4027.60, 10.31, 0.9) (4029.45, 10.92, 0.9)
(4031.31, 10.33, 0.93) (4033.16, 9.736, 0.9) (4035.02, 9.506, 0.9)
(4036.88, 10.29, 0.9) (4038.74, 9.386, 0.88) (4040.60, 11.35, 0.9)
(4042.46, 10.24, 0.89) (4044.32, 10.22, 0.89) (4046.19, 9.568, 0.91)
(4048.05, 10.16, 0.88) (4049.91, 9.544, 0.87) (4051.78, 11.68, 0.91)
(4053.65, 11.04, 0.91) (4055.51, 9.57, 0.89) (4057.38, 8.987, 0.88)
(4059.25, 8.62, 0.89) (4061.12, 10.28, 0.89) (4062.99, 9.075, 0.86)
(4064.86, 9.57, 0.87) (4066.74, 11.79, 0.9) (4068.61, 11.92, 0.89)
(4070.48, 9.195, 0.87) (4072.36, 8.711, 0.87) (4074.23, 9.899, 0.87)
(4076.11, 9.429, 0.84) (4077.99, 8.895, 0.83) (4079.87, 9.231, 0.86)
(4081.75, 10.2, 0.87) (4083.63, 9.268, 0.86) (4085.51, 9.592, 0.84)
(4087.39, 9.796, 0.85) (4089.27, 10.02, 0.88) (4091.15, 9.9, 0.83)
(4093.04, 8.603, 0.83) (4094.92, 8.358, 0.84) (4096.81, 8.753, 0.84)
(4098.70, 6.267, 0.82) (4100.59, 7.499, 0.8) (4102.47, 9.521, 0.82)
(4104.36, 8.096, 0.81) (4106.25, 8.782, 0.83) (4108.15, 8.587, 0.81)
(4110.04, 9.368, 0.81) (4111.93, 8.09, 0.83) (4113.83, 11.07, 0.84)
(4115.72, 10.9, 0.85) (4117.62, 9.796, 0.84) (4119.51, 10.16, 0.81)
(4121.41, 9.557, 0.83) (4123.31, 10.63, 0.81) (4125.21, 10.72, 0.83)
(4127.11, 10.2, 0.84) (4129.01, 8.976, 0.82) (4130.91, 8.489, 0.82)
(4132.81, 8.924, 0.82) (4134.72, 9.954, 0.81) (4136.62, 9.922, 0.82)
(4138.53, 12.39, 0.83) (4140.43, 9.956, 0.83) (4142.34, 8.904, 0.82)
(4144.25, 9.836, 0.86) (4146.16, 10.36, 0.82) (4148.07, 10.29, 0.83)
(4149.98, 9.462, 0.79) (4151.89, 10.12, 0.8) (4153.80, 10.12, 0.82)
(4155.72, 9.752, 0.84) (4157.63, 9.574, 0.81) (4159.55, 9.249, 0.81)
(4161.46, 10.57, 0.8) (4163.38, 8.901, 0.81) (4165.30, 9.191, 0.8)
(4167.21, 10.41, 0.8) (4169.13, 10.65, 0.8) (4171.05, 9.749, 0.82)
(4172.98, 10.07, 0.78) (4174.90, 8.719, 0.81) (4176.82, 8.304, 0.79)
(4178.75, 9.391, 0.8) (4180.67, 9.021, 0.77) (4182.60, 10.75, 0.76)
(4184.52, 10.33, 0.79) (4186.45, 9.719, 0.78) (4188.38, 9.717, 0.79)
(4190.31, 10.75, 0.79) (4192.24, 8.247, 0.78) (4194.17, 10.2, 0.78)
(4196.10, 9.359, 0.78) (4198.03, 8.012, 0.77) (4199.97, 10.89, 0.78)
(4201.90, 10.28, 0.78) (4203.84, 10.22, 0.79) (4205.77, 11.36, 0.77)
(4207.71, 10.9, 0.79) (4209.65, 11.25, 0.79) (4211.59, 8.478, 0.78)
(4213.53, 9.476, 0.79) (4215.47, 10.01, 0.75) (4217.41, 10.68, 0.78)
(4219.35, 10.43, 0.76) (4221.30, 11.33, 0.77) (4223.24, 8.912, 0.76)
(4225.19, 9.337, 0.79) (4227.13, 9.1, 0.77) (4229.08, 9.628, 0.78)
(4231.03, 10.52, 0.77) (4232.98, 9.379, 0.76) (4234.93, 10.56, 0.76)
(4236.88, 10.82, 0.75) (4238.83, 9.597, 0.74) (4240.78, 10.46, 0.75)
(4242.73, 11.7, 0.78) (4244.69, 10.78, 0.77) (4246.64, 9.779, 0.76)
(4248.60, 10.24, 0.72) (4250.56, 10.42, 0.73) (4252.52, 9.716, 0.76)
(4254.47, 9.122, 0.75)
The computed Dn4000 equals 1.35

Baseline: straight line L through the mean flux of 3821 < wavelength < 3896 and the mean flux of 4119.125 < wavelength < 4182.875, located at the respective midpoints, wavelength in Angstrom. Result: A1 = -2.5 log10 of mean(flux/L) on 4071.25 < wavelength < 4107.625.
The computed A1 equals 0.03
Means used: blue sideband 7.37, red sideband 9.79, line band 8.98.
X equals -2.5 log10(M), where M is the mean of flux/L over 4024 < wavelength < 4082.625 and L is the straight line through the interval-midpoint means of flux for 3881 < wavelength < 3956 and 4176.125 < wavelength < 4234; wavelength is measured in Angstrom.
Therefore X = -0.137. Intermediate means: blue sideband 7.88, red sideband 9.87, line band 9.99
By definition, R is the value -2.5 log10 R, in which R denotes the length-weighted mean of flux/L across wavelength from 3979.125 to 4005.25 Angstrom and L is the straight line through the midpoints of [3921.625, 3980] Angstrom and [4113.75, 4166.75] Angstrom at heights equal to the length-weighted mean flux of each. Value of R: -0.18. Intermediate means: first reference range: 7.4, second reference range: 9.91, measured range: 9.38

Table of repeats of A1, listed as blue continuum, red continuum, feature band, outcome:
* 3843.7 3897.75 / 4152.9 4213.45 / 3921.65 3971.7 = 0.11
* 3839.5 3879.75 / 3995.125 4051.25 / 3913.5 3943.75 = 0.17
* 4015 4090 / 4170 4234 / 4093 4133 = 0.09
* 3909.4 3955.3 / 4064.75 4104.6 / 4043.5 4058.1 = -0.12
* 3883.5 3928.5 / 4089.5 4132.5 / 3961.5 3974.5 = 0.43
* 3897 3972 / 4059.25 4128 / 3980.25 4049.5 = -0.16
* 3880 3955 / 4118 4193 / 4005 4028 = -0.20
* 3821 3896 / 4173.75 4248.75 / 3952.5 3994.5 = 0.08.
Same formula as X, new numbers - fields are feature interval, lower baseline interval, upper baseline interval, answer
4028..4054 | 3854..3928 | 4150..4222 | -0.148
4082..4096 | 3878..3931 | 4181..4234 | -0.039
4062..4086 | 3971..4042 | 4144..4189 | -0.011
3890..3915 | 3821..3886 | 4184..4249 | -0.021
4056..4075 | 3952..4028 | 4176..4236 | -0.073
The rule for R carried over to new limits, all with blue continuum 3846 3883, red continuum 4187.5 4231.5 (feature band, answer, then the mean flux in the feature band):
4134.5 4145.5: -0.07 mag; 10.2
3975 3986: 0.09 mag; 8.04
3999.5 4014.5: -0.16 mag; 10.3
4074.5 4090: -0.03 mag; 9.56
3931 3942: 0.21 mag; 6.97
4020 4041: -0.15 mag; 10.3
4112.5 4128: -0.09 mag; 10.3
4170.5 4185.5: 0.03 mag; 9.53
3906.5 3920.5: -0.01 mag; 8.45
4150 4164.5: -0.01 mag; 9.73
